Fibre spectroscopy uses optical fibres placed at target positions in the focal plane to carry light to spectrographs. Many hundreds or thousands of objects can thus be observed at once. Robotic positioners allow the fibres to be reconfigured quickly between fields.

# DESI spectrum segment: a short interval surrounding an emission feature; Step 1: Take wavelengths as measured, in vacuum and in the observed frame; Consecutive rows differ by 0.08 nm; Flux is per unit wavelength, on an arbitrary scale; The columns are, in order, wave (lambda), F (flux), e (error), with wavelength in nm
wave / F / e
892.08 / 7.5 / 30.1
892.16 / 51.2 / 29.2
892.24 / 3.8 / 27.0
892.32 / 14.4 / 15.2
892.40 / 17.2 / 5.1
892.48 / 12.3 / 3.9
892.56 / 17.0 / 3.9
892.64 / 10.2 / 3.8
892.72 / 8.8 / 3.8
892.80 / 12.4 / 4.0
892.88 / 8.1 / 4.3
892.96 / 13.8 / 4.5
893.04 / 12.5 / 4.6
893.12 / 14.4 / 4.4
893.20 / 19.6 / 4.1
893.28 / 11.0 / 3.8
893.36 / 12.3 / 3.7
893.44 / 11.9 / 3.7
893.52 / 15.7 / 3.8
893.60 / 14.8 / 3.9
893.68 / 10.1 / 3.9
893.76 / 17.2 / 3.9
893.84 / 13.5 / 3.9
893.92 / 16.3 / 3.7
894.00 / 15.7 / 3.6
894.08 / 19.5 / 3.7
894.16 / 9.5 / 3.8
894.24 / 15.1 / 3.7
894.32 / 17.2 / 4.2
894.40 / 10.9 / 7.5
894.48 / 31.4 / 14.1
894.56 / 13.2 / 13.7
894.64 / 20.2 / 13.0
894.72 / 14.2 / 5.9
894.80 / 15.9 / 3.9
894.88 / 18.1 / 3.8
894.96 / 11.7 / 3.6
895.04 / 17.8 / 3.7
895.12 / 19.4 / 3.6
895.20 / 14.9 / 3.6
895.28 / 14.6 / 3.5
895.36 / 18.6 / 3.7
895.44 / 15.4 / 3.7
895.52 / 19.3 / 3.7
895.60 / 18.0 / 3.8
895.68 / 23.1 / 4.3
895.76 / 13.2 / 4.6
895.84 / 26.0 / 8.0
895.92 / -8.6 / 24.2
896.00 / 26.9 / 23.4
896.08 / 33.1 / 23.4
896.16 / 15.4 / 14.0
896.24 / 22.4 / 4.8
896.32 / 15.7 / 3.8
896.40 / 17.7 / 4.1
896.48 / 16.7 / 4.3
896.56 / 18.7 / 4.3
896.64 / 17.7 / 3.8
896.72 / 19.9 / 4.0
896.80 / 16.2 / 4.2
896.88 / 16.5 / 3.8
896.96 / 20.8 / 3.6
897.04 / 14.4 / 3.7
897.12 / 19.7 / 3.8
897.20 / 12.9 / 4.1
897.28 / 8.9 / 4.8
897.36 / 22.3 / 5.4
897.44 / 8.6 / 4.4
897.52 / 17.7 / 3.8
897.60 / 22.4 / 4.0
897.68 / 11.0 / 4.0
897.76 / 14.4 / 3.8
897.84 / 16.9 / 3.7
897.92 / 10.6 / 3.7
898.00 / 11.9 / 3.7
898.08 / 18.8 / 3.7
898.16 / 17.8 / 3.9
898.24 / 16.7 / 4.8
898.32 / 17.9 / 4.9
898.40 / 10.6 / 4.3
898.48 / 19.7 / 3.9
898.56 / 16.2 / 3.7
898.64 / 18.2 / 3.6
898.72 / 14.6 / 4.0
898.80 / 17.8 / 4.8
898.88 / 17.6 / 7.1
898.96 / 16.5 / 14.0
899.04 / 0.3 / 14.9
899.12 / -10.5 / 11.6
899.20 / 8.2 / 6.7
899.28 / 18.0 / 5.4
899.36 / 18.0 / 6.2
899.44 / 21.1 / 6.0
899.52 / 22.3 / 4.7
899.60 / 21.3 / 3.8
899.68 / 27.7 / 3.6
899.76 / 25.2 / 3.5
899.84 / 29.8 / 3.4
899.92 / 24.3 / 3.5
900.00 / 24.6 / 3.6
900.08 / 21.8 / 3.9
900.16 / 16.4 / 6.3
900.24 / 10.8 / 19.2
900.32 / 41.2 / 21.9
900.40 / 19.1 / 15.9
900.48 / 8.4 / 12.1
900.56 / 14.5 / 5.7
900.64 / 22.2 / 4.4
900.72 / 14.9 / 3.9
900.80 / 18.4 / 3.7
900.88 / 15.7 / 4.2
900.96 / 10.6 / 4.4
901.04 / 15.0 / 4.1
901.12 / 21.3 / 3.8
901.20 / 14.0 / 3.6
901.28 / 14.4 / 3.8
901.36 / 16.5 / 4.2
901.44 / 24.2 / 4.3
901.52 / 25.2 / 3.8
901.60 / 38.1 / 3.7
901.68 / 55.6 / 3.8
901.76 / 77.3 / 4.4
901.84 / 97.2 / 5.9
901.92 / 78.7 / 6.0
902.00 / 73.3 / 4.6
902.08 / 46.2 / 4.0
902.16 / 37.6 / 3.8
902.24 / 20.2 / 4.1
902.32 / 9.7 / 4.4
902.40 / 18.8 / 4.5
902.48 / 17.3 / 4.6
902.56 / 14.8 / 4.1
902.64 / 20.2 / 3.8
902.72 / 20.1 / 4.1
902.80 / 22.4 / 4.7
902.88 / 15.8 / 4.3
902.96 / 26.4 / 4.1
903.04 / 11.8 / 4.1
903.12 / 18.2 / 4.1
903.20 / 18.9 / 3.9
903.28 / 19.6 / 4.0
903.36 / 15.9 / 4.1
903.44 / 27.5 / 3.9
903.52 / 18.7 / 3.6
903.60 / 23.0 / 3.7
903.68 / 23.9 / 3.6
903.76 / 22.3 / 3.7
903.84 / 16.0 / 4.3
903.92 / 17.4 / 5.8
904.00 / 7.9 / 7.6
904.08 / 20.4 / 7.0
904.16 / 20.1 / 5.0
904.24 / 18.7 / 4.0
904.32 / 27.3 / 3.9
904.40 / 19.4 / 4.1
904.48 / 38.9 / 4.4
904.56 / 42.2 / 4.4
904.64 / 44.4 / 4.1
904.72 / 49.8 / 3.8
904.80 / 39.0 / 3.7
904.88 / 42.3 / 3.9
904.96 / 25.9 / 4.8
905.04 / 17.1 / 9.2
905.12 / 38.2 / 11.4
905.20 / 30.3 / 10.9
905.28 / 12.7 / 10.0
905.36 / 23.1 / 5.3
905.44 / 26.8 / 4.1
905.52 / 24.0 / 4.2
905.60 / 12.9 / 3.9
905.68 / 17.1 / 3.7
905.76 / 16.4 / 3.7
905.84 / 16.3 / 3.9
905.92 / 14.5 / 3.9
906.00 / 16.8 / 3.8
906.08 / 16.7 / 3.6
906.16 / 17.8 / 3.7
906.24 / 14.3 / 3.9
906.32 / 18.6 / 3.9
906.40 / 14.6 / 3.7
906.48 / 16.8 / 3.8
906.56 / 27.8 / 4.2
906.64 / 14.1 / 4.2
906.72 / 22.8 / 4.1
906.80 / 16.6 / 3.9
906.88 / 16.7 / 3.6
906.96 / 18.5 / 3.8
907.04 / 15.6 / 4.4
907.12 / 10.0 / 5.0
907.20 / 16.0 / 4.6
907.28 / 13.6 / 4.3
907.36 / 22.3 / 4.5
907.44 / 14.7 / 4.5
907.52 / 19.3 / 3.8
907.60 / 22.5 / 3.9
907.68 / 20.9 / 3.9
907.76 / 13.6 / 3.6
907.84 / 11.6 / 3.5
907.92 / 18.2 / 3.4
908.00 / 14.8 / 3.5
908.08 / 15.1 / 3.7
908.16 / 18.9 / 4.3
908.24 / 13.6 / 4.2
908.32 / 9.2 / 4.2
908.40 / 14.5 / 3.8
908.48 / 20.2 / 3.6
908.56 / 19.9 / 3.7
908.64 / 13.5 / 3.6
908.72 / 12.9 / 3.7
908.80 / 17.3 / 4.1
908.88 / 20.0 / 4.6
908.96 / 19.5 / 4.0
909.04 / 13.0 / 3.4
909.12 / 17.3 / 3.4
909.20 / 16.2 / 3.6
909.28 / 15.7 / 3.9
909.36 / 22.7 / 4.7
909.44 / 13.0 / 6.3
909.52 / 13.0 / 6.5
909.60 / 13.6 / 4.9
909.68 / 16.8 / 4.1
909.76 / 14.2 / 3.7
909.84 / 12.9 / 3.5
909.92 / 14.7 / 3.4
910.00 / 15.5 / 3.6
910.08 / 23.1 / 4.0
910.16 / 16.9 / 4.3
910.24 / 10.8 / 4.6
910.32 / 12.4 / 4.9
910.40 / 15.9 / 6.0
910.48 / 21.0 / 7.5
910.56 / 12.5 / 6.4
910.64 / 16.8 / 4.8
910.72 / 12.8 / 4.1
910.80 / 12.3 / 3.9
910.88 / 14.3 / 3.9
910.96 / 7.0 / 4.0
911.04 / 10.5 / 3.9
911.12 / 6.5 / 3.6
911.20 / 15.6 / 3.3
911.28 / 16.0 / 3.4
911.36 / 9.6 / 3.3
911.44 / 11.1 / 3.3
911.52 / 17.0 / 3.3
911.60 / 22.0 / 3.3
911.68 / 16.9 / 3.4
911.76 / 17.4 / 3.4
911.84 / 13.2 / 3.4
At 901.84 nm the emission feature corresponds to H-alpha 6563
